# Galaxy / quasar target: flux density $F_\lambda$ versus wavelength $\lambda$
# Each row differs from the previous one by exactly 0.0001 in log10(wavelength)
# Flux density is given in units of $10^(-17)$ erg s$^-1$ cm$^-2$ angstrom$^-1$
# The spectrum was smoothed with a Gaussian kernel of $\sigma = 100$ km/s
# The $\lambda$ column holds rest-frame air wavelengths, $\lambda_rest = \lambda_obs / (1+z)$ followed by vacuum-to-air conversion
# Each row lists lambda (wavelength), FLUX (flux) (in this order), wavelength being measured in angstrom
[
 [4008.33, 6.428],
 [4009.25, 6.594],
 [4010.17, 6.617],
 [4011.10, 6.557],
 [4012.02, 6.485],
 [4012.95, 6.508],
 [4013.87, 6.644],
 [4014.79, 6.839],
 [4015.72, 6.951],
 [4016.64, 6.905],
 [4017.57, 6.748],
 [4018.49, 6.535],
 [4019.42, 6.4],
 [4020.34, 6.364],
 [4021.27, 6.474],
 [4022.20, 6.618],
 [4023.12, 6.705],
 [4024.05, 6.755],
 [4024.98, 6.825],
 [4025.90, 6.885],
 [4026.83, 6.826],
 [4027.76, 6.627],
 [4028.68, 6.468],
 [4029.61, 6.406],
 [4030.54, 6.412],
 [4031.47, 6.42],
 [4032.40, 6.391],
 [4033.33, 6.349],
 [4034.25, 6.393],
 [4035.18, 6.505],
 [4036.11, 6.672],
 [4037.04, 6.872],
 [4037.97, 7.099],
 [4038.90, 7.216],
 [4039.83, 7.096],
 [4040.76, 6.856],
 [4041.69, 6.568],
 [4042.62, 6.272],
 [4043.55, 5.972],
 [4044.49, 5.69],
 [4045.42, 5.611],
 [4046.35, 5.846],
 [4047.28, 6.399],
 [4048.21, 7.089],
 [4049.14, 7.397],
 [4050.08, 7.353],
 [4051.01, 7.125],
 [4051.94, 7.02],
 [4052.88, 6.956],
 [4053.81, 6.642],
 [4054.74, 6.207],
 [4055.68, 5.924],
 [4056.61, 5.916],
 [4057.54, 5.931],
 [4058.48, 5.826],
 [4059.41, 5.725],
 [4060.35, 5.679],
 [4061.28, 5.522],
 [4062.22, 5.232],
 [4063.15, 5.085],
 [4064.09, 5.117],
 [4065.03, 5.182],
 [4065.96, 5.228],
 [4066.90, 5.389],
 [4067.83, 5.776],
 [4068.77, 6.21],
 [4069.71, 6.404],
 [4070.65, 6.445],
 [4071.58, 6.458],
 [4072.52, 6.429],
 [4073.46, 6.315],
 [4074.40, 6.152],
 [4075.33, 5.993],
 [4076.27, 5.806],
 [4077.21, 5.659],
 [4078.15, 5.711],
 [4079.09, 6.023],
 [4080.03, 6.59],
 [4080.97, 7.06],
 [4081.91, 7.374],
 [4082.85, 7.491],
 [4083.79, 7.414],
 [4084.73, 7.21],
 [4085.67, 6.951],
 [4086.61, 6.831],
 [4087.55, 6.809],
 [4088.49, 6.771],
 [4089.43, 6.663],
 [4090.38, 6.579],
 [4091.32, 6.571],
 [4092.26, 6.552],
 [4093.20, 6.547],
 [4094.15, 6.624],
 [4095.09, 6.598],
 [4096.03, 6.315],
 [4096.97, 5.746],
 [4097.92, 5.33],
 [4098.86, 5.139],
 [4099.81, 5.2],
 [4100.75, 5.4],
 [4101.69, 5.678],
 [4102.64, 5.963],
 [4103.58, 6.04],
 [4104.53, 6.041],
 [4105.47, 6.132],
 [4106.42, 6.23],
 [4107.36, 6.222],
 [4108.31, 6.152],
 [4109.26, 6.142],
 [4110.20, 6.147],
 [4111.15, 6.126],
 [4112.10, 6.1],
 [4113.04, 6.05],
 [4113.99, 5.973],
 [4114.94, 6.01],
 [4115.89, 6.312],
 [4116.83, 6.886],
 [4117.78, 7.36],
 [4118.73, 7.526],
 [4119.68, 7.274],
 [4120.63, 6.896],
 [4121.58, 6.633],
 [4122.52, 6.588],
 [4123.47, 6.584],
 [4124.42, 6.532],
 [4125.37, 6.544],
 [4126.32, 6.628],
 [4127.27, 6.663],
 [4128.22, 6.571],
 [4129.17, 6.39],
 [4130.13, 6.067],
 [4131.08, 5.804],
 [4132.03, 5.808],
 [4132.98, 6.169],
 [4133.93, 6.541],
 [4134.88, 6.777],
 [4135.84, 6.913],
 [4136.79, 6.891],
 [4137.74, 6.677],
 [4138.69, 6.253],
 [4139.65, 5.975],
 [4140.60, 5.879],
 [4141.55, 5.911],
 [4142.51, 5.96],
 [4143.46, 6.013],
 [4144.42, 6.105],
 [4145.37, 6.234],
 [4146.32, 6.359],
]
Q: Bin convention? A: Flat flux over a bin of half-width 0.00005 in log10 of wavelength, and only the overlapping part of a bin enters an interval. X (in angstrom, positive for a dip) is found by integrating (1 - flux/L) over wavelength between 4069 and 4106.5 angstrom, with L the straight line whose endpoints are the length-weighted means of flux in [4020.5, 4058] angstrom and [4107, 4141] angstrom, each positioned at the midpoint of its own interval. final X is 1.0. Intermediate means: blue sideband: 6.57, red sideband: 6.45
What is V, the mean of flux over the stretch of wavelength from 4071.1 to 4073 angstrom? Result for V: 6.45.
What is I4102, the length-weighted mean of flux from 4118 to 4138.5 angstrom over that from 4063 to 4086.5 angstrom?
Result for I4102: 1.1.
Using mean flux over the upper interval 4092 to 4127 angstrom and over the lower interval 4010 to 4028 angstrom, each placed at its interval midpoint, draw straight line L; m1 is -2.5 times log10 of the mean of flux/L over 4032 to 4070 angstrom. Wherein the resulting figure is 0.05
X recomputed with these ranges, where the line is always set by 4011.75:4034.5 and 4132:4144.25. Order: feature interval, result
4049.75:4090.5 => 1.3 angstrom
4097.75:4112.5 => 1.2 angstrom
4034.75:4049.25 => 0.0 angstrom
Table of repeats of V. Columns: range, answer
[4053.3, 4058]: 6.14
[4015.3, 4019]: 6.78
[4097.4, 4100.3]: 5.22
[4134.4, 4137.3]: 6.86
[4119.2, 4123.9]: 6.8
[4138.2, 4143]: 6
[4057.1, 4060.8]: 5.78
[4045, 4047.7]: 5.96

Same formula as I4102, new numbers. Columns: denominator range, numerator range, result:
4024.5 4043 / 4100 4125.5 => 0.95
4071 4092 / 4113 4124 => 1.02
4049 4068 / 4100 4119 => 1.03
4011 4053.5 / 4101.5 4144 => 0.96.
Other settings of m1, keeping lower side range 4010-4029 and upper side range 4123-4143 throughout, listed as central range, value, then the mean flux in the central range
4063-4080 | 0.11 mag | 5.89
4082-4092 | -0.07 mag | 6.94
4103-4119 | 0.02 mag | 6.3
